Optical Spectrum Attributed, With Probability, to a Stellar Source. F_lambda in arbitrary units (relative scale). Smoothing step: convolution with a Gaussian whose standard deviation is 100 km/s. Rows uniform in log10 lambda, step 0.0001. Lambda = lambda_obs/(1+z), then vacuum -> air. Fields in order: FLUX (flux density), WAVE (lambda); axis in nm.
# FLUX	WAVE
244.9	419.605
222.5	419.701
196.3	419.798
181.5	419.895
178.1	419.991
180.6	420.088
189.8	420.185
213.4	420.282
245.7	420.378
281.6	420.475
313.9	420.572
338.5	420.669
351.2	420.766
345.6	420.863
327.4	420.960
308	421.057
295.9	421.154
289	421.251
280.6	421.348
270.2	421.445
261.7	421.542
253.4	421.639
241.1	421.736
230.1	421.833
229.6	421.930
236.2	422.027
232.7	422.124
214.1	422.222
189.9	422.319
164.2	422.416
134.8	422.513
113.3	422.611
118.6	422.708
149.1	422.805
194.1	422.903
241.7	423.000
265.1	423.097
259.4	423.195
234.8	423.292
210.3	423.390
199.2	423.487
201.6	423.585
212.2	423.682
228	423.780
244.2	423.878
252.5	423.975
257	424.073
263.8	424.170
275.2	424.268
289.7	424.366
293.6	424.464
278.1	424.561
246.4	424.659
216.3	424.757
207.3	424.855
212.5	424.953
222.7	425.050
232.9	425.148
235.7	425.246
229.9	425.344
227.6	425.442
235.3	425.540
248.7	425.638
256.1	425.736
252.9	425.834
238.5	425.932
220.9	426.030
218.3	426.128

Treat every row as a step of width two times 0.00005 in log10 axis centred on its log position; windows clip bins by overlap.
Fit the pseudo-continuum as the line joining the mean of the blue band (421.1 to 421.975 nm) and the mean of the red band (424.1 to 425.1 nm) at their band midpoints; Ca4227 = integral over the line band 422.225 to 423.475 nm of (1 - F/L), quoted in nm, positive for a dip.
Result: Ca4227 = 0.322 nm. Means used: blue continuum 262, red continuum 251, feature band 191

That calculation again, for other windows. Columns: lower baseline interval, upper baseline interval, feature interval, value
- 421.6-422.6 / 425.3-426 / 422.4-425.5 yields 0.041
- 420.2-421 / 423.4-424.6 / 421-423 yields 0.412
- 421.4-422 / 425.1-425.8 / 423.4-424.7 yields -0.036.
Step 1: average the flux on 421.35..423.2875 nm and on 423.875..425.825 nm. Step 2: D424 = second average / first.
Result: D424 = 1.2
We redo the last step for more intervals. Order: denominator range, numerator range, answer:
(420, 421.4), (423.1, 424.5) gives 0.87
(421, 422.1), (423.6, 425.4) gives 0.92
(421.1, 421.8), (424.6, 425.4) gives 0.84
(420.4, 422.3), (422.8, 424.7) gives 0.87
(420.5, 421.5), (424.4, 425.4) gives 0.77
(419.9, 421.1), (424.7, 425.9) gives 0.86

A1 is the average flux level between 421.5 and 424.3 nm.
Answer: 217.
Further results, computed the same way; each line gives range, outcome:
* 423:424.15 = 234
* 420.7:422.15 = 278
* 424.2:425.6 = 243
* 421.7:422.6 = 204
